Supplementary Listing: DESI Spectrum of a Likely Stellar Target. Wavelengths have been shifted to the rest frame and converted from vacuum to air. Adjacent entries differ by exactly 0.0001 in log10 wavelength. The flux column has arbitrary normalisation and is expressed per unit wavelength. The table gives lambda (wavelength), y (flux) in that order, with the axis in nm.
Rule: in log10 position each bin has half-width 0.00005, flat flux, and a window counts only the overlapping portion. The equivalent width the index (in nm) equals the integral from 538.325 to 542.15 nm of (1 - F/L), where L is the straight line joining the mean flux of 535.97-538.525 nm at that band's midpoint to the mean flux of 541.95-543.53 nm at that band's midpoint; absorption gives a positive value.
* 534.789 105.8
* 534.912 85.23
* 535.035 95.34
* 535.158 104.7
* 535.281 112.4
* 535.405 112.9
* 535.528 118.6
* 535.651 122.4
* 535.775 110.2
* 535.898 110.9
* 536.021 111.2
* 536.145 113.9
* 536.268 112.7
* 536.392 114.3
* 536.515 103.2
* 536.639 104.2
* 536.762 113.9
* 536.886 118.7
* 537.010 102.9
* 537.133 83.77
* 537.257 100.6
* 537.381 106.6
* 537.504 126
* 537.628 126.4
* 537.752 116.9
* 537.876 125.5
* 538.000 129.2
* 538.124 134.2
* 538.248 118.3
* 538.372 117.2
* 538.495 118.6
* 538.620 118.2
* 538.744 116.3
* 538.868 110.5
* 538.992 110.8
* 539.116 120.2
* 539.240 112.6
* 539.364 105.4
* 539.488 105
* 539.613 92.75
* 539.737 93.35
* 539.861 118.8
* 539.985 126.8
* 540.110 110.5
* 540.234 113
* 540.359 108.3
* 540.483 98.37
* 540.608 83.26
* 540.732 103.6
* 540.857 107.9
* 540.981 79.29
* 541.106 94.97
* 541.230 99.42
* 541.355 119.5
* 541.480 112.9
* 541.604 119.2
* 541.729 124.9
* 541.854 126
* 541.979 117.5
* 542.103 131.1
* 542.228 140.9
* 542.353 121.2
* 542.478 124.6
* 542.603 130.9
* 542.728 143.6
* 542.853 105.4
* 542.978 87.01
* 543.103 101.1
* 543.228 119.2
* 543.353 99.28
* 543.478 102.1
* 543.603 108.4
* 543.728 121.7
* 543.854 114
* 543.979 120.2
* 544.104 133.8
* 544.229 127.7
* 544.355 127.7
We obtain 0.192 nm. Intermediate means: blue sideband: 114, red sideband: 117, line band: 110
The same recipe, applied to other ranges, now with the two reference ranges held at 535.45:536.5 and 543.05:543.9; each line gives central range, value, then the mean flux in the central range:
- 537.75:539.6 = -0.07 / 117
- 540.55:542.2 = 0.01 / 110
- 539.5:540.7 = 0.07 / 105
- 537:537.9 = 0.02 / 111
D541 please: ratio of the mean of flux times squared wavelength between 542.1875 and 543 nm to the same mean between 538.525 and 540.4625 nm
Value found 1.13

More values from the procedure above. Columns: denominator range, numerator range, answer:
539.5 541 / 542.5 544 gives 1.10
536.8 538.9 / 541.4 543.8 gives 1.03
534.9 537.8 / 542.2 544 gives 1.08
